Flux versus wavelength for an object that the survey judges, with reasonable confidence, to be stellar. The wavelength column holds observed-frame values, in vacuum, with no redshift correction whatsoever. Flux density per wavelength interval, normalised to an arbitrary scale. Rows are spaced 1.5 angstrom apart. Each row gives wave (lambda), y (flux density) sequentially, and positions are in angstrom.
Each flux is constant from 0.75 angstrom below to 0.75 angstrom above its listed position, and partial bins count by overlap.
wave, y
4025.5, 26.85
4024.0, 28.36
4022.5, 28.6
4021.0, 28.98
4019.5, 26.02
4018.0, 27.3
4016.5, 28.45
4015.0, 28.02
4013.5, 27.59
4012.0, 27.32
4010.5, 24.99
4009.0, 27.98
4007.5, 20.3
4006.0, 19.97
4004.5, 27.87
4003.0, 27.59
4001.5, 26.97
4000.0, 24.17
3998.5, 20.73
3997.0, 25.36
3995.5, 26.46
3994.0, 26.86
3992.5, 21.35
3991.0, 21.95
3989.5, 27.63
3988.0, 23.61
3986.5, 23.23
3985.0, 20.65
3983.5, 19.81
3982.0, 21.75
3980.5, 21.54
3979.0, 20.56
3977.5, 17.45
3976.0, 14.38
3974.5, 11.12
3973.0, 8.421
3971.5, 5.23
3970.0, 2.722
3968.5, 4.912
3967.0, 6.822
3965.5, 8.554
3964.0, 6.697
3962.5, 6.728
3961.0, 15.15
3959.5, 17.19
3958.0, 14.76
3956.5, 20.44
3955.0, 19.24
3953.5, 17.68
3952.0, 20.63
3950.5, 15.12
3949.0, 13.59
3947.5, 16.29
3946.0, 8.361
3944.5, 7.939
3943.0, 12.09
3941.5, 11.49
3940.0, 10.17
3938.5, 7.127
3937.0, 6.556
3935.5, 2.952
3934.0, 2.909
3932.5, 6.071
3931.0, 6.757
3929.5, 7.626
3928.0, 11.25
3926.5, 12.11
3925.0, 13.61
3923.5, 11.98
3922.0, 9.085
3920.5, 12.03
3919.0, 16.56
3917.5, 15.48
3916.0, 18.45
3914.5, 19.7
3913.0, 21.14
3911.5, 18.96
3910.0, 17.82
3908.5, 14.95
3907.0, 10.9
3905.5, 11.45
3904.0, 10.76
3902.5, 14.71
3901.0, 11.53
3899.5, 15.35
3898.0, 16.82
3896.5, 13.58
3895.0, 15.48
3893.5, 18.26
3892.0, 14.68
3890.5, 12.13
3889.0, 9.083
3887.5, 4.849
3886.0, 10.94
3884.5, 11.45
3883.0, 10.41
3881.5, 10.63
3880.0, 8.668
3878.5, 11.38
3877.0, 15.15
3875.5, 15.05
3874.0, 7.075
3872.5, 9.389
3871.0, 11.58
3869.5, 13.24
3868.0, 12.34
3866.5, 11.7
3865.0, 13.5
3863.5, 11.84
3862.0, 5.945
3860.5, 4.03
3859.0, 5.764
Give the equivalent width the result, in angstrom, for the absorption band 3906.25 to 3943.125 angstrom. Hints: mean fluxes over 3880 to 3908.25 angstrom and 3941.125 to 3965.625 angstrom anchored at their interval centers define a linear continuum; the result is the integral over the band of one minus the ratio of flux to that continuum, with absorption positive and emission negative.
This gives 3.1 angstrom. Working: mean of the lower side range 12.3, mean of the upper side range 13.8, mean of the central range 11.9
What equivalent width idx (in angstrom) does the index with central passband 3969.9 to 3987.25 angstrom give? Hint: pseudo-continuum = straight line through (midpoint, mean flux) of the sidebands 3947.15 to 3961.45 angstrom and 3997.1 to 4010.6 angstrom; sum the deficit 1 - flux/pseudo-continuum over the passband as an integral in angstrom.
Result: 4.1 angstrom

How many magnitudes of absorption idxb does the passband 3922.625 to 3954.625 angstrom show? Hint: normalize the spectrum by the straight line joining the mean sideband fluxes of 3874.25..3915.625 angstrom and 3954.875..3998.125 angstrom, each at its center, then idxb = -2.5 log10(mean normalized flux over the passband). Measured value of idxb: 0.38 mag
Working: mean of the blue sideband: 13.5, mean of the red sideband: 16.6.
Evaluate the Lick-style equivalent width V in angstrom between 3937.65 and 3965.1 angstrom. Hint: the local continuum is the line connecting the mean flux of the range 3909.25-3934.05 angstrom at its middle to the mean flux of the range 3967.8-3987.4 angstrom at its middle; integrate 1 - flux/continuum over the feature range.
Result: 1.7 angstrom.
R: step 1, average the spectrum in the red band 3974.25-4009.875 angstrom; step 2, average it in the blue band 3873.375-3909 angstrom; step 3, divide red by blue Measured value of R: 1.84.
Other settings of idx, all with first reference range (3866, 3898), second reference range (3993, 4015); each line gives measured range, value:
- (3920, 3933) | 5.1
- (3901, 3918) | -0.8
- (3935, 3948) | 6.6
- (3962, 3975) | 8.9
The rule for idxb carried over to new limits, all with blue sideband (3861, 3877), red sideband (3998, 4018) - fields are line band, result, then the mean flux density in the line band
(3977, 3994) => 0.062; 22.1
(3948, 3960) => 0.160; 17.3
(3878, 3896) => 0.145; 11.5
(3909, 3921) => -0.104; 17.6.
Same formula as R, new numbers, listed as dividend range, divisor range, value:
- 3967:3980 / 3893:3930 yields 0.74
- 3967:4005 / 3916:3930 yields 1.54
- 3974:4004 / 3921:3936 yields 2.60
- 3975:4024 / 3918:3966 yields 2.10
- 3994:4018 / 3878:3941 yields 2.13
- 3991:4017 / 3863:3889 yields 2.29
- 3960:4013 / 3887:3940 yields 1.52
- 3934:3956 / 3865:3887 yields 1.05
